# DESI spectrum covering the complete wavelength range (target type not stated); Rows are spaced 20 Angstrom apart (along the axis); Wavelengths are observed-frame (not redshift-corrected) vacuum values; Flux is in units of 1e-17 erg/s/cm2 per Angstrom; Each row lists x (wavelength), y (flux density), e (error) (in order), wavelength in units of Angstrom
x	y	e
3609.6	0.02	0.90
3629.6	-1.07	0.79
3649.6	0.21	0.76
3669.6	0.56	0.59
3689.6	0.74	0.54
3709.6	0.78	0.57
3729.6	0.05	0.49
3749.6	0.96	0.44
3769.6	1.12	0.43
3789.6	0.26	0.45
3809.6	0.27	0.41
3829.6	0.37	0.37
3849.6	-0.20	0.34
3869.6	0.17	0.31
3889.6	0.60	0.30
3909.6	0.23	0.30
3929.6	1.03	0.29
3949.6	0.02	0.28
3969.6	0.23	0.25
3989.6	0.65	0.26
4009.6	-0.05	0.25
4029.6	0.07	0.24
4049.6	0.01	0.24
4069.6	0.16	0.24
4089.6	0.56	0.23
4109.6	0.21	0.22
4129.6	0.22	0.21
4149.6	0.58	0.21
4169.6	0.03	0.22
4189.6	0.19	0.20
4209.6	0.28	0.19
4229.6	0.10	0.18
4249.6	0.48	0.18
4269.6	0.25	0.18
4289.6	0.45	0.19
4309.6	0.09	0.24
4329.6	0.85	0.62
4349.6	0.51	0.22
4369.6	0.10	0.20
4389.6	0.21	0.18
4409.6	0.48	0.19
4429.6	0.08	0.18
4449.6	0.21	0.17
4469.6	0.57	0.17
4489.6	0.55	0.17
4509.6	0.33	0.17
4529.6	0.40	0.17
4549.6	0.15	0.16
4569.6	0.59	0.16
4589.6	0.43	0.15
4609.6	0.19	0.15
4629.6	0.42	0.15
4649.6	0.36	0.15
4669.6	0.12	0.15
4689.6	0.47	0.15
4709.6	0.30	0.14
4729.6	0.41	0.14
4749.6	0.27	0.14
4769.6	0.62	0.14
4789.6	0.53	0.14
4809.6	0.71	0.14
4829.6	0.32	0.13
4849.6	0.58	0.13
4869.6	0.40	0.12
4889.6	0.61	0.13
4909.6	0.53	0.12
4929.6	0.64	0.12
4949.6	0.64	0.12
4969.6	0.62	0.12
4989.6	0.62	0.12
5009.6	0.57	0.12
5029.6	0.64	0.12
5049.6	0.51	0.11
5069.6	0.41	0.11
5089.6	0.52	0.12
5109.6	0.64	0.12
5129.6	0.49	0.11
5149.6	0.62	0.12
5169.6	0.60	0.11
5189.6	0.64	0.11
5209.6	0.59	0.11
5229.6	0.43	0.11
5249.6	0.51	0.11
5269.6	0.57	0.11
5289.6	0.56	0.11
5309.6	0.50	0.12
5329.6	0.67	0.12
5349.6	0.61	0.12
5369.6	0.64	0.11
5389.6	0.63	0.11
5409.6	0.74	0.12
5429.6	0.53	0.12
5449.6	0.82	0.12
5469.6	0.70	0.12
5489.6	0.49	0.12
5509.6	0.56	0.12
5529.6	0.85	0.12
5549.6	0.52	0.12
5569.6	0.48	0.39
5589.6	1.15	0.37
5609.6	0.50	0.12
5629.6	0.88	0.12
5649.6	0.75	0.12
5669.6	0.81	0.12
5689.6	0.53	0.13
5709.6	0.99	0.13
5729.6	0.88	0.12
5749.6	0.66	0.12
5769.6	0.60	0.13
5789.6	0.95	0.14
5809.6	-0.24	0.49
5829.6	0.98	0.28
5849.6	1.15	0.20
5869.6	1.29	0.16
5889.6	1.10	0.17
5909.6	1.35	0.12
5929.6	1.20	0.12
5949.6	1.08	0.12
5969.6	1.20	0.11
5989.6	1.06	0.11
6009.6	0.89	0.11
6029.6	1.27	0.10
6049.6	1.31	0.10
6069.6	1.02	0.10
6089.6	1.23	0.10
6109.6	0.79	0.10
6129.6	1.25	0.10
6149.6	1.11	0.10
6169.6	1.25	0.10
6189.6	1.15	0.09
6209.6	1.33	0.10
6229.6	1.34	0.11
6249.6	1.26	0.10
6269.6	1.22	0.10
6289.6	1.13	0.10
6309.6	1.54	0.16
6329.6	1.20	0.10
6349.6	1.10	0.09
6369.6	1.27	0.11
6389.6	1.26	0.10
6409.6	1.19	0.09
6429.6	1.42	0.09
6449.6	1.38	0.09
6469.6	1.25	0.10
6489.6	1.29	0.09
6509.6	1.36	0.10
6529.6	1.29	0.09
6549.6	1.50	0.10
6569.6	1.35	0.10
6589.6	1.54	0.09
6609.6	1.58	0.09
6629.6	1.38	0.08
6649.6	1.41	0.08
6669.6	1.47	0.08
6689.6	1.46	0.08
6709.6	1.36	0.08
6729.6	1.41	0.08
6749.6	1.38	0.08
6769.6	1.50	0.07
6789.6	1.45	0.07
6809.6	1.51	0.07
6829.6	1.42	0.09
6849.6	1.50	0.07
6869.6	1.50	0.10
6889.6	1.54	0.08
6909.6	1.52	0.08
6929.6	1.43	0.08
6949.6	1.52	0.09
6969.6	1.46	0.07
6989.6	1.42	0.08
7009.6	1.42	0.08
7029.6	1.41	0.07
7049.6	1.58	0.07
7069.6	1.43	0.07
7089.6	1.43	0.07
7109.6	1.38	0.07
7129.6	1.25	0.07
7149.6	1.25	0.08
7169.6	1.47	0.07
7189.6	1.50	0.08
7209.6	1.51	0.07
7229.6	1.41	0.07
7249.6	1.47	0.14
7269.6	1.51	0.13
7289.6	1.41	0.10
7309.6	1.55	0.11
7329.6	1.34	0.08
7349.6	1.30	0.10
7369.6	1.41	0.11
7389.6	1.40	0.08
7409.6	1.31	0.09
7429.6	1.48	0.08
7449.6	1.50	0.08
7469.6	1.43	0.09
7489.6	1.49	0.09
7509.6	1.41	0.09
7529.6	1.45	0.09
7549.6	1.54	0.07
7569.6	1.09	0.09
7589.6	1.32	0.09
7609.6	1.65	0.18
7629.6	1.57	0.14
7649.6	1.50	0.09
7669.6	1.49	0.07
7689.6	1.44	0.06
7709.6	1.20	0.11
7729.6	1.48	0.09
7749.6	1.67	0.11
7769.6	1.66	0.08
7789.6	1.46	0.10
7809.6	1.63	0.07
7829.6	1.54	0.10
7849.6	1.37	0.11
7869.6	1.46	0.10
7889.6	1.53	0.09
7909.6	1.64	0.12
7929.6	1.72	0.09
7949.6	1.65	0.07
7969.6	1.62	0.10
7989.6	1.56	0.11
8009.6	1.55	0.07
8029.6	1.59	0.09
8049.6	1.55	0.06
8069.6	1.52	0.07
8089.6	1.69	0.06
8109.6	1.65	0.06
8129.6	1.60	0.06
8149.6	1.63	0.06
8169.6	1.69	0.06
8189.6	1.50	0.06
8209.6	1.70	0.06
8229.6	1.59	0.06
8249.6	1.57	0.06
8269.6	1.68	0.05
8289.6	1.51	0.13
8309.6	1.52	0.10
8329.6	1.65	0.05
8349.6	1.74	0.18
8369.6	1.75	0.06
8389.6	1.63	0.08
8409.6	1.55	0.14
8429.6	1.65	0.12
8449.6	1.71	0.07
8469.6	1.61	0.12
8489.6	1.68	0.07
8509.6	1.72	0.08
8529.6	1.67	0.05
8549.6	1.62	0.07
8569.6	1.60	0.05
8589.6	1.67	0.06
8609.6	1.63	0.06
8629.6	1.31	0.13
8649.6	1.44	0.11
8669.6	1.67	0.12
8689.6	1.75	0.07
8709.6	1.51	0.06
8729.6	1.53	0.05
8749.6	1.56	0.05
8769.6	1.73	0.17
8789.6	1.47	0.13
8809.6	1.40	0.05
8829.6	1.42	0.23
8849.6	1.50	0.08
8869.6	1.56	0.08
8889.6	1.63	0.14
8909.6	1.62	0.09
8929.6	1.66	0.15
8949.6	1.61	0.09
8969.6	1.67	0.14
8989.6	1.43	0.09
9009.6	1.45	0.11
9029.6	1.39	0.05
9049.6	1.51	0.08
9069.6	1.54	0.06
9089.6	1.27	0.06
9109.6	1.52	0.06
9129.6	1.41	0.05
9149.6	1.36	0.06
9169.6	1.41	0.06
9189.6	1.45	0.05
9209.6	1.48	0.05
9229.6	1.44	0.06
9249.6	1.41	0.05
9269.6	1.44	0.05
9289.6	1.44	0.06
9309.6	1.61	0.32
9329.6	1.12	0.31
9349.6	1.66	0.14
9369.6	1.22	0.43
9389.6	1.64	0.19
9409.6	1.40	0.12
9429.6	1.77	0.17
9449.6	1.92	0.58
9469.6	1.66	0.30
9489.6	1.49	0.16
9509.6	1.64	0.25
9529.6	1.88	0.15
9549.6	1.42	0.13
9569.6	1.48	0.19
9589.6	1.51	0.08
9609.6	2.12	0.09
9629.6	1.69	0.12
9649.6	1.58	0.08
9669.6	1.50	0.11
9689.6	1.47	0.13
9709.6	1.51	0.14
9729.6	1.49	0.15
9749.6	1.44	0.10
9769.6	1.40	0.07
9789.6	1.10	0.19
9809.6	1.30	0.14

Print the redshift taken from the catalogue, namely 0.463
